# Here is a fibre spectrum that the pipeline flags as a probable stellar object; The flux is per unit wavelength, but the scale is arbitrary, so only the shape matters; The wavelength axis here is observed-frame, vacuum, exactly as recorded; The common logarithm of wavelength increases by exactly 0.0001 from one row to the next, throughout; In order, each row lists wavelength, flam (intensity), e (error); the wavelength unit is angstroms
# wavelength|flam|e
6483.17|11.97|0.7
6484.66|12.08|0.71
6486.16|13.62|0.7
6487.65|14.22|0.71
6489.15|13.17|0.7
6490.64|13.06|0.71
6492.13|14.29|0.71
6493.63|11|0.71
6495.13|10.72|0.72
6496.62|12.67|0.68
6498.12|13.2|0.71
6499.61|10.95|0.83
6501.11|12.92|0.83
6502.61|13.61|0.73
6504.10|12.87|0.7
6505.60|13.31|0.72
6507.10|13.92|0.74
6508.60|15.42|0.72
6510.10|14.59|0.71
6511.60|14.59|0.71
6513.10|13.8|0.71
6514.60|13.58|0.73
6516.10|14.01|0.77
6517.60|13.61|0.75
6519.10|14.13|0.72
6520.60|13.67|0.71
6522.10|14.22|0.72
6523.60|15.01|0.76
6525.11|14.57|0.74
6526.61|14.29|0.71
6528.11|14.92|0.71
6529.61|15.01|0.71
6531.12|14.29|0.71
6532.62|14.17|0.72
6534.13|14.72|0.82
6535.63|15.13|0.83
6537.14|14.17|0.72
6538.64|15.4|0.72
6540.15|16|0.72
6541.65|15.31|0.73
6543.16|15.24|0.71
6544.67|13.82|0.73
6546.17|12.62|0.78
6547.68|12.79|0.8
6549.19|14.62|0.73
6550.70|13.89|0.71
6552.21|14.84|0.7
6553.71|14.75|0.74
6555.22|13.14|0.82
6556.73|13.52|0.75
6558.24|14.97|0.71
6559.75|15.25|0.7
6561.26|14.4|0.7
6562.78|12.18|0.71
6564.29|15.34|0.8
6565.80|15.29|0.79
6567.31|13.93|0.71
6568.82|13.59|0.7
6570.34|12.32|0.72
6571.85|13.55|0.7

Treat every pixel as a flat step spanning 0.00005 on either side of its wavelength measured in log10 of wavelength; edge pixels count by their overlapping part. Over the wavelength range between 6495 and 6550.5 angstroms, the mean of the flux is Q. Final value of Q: 14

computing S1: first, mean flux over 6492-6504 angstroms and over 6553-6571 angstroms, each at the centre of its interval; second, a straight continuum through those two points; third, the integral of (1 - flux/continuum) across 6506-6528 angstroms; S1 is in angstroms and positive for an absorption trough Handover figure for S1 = -2.4 angstroms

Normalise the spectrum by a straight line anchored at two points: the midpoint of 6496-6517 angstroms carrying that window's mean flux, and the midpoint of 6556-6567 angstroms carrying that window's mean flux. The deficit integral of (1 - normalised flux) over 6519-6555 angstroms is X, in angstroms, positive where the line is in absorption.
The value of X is -1.2 angstroms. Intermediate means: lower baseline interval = 13.5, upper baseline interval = 14.4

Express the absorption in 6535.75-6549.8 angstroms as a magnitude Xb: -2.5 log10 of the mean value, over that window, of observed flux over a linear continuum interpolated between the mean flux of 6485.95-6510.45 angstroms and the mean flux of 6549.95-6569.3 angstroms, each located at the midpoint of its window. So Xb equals -0.04 mag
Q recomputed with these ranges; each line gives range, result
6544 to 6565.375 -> 14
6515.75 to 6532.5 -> 14.3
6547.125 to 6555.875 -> 14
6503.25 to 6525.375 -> 14.1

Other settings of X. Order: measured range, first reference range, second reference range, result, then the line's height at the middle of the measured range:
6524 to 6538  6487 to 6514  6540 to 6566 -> -0.8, 13.8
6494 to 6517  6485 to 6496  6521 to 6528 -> 0.5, 13.6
